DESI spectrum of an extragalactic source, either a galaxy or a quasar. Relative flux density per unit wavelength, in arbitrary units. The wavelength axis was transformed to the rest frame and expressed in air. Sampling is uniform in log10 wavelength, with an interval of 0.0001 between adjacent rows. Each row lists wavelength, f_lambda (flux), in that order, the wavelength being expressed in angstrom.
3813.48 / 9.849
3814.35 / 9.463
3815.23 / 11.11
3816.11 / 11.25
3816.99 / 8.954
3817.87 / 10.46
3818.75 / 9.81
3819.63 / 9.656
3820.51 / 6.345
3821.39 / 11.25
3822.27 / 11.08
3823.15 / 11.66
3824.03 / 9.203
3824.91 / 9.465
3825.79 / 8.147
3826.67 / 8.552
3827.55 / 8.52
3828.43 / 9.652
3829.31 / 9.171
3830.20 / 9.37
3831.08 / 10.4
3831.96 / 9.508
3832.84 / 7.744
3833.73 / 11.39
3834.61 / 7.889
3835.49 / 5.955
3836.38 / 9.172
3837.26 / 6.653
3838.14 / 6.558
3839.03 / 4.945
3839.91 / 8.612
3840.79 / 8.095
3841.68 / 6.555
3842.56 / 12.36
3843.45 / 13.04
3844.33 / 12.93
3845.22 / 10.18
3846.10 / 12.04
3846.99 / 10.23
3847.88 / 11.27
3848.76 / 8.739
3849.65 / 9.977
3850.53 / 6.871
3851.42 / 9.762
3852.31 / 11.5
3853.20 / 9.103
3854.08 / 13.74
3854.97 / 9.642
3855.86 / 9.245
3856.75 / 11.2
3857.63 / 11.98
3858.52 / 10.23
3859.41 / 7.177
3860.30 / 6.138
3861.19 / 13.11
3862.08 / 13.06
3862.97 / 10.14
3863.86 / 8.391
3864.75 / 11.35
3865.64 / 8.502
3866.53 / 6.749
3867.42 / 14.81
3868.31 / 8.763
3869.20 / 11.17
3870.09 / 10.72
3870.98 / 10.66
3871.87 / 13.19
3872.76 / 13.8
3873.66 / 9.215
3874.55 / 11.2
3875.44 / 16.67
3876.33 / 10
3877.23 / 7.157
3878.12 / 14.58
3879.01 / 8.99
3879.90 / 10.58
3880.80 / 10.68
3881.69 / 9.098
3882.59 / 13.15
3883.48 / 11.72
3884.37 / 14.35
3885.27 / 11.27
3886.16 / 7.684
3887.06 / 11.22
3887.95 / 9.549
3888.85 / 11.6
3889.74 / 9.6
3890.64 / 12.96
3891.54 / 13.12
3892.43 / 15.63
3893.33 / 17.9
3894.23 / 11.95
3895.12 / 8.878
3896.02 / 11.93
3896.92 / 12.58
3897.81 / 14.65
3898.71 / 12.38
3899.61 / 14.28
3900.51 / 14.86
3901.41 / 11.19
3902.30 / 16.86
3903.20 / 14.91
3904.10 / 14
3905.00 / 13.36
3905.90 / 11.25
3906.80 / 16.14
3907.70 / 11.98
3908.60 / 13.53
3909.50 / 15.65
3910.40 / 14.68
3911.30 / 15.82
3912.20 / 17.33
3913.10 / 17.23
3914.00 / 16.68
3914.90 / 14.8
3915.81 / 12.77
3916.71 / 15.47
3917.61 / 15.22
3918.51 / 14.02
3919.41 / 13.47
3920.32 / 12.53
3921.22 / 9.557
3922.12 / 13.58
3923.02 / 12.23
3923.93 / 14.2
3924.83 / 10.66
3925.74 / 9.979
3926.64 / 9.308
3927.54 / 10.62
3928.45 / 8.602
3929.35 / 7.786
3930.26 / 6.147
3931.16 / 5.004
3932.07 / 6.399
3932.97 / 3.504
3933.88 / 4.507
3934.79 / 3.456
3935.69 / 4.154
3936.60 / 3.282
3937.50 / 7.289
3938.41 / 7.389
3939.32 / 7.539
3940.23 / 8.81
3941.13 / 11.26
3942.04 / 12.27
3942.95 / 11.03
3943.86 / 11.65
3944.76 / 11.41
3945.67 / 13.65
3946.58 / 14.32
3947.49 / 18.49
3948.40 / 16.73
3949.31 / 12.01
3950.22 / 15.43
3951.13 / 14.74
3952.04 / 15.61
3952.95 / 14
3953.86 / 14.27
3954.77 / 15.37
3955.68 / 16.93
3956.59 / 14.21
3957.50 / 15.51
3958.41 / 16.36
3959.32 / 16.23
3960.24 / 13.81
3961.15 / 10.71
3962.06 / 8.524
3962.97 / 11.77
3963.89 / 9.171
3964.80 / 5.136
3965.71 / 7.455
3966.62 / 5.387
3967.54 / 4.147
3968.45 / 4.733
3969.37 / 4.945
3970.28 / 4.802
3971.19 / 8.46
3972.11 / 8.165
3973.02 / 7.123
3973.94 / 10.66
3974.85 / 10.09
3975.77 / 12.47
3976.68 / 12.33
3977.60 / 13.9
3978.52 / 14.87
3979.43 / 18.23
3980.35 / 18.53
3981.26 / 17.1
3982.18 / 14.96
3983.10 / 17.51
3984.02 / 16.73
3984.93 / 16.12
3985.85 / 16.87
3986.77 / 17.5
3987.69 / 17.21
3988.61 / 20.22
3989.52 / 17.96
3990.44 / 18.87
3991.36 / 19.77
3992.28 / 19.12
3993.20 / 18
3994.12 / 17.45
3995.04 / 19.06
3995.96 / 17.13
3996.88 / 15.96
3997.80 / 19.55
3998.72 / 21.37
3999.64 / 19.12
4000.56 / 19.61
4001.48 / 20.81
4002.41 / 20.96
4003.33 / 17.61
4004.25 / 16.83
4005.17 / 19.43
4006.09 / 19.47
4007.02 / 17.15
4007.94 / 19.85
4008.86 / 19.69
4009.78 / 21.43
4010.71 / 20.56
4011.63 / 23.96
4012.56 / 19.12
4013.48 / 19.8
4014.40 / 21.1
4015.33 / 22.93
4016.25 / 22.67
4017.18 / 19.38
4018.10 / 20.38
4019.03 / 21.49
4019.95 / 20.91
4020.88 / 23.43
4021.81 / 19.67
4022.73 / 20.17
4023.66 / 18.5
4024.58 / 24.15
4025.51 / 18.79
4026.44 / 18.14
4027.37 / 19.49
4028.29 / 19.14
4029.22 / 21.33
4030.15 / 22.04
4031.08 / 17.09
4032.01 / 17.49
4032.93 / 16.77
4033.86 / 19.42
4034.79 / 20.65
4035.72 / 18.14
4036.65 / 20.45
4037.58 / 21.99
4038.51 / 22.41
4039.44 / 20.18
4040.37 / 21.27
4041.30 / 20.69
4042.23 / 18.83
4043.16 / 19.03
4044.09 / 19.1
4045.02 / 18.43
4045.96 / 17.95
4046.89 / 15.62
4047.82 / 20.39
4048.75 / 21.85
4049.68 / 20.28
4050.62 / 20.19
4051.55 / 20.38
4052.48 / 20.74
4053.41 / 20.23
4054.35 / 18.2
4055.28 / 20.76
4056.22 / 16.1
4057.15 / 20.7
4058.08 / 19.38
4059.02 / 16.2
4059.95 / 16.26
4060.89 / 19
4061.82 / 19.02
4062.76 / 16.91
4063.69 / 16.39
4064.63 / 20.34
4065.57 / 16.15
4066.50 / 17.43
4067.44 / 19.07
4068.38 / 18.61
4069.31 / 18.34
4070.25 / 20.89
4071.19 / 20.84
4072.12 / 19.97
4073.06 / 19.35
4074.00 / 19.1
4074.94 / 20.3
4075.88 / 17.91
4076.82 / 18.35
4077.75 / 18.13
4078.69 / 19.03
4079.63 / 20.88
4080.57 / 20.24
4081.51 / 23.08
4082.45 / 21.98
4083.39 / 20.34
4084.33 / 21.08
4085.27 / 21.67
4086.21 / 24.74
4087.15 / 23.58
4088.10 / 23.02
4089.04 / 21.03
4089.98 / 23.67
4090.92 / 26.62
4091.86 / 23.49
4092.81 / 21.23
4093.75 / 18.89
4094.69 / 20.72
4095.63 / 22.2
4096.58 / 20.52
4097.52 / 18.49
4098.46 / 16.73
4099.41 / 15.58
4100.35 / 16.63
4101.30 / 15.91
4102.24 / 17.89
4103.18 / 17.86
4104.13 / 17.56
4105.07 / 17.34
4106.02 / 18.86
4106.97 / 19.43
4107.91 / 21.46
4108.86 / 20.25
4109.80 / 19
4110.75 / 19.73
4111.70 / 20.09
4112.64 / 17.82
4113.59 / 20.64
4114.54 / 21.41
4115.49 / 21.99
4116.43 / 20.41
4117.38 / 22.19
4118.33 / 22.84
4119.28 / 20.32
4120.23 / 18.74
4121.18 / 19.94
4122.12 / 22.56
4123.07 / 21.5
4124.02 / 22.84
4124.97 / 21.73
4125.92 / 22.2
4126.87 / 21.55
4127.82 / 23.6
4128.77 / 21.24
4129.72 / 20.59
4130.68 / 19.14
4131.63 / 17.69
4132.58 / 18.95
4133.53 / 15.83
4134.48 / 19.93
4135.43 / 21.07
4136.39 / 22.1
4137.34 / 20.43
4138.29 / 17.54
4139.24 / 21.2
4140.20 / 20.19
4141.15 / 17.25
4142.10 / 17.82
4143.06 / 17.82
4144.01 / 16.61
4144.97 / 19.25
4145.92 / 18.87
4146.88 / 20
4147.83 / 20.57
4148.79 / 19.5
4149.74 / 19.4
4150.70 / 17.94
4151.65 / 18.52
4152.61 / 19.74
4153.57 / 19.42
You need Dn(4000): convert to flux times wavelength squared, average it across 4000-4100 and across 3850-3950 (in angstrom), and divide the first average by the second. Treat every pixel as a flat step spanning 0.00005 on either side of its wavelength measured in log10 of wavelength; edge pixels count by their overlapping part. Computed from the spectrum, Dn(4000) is 1.9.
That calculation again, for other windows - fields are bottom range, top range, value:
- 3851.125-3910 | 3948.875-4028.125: 1.46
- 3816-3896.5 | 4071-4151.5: 2.21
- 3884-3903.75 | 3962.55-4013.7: 1.28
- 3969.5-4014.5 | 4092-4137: 1.25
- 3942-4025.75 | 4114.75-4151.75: 1.35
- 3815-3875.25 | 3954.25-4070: 1.92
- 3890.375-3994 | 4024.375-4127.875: 1.69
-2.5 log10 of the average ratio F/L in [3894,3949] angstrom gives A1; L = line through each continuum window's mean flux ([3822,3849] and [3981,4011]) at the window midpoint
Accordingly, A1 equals 0.20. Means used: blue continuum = 9.32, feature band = 11.7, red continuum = 18.5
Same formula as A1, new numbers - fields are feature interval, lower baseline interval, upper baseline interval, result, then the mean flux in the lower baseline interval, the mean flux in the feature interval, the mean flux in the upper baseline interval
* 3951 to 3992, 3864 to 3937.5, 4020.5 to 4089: 0.17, 11.6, 13.1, 19.7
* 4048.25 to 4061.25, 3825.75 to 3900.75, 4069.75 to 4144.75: -0.07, 10.6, 19.3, 20.2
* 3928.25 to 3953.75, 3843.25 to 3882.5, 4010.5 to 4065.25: 0.43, 10.6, 9.95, 19.7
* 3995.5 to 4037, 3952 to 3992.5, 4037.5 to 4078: -0.22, 13.1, 19.8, 19.1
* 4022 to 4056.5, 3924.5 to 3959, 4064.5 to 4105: -0.16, 10.8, 19.7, 20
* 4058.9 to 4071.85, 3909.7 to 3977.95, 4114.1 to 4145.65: -0.08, 11.1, 18.3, 20.2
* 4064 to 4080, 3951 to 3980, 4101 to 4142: -0.11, 11.2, 19.1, 20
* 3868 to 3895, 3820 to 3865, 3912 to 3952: -0.13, 9.59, 11.6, 11.1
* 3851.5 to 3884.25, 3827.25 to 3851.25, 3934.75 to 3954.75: -0.10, 9.19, 10.8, 11.6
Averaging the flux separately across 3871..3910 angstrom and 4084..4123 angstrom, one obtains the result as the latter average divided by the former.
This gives 1.6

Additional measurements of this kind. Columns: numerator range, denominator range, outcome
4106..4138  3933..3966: 1.80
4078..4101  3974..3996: 1.26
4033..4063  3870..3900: 1.63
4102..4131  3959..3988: 1.75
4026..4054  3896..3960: 1.59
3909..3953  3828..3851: 1.24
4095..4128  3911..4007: 1.51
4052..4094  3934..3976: 1.88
